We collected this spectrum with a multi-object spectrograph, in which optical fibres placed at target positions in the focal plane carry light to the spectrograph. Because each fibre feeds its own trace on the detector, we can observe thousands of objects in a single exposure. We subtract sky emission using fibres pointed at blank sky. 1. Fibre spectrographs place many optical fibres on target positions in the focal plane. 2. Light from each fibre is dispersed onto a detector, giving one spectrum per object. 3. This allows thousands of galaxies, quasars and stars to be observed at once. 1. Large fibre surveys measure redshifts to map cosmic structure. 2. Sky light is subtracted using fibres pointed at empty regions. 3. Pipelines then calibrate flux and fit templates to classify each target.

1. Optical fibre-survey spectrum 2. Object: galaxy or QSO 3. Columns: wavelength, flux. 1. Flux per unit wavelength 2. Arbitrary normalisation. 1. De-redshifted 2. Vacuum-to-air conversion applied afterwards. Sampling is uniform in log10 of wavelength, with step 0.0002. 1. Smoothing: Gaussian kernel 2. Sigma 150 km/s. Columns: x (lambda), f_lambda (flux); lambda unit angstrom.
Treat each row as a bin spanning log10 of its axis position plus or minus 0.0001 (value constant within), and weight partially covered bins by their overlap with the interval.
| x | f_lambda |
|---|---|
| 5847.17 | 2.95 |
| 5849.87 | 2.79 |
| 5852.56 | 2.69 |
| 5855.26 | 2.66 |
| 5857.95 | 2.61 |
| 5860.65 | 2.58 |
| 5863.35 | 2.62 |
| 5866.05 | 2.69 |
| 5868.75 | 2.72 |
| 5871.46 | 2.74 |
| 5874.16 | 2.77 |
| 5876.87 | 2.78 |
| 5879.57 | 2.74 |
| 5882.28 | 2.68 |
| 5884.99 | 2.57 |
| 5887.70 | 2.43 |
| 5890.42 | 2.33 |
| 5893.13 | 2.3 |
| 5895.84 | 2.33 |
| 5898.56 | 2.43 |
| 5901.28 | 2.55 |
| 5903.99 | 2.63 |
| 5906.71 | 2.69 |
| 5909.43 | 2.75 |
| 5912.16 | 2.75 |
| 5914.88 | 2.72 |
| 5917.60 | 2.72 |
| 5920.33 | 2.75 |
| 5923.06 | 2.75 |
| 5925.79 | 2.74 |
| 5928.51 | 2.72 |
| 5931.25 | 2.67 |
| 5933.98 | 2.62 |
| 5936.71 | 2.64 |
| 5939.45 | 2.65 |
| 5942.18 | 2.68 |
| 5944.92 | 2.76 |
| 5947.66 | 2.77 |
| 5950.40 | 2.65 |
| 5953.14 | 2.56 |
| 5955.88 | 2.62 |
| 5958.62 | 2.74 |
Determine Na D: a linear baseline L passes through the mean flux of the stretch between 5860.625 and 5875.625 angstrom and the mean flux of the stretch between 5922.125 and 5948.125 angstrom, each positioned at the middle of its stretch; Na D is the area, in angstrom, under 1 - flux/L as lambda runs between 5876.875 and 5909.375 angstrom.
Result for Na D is 1.9 angstrom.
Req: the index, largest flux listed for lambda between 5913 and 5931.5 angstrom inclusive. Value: 2.75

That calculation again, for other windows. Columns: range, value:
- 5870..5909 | 2.78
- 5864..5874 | 2.74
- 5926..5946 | 2.76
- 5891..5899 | 2.43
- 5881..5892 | 2.68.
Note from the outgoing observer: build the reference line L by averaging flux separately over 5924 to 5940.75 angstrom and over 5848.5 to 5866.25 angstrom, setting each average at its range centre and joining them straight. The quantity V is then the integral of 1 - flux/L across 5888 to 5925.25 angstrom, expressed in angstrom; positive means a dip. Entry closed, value 1.1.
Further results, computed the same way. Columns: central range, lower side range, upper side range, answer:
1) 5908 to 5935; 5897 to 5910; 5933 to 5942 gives -1.0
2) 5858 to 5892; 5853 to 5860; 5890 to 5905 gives -1.2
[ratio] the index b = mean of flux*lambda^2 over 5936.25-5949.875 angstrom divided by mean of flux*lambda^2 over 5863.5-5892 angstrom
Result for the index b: 1.05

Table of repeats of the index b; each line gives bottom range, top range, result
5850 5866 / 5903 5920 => 1.04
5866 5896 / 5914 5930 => 1.07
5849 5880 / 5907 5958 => 1.02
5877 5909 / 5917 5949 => 1.08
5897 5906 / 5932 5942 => 1.05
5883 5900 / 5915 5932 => 1.14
